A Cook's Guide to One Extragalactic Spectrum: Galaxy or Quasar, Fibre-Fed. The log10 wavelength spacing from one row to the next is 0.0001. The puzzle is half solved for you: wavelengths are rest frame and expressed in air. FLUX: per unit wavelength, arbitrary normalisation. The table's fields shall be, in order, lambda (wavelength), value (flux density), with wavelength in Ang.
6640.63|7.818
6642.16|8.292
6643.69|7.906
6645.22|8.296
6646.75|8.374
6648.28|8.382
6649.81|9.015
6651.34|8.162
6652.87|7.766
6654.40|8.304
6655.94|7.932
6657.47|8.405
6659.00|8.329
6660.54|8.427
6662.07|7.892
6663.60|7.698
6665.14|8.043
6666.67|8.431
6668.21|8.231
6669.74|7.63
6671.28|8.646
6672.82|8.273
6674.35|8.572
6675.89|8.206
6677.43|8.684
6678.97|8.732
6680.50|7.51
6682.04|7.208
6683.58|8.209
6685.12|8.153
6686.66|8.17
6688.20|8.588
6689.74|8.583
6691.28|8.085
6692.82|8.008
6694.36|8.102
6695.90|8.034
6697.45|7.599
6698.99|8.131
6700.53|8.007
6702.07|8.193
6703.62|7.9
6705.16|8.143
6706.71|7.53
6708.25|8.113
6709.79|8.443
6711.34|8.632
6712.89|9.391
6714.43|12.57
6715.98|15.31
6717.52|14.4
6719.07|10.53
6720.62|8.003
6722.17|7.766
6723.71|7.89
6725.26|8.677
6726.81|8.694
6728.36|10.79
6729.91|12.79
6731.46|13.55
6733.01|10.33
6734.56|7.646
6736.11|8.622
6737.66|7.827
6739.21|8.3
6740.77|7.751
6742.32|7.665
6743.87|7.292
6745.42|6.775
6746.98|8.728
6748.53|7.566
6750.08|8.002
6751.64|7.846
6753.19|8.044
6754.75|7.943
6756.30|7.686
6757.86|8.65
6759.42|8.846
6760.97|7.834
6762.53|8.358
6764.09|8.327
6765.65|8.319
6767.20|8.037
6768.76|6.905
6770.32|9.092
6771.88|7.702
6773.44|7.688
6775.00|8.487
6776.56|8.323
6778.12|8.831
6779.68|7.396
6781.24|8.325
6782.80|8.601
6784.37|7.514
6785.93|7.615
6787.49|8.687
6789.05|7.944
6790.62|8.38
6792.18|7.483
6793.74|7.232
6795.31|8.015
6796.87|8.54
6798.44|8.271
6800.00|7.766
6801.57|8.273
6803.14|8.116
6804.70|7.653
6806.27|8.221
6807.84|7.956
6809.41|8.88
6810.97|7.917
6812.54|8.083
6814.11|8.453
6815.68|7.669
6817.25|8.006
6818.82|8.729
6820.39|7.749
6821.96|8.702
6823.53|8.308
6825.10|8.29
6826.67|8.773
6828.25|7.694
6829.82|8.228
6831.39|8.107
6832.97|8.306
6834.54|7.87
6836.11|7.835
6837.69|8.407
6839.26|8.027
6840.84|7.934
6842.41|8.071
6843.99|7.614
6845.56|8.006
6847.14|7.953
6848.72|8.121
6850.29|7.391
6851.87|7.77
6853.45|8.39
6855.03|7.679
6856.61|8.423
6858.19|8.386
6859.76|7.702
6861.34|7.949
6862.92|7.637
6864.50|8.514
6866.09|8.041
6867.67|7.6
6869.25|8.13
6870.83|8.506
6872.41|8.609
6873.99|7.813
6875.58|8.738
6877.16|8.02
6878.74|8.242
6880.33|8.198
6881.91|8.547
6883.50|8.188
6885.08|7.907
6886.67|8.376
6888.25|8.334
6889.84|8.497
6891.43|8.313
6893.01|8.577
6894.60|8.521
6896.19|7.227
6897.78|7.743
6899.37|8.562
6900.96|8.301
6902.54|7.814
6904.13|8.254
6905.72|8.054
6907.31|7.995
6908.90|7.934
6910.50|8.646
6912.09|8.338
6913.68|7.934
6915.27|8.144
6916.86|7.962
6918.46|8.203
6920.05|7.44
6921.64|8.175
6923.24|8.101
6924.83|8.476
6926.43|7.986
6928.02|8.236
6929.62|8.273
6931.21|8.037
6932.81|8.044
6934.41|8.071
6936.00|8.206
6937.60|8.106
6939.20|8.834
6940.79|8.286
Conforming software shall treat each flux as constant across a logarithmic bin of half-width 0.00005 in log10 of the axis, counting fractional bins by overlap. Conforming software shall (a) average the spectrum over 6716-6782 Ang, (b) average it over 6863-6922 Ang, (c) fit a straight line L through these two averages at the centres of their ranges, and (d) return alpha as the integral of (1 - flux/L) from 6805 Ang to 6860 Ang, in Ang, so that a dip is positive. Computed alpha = 1.9 Ang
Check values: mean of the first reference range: 8.7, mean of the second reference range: 8.17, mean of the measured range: 8.1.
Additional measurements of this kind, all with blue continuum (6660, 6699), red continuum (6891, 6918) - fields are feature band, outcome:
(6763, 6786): 0.1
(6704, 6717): -2.6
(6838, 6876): 0.5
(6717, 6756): -3.5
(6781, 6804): 0.3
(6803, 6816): 0.0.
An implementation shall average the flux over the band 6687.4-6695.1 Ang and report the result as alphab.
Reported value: 8.28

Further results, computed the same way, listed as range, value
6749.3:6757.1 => 7.91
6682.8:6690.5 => 8.34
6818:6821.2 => 8.24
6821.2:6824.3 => 8.51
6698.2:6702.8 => 8.12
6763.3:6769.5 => 7.91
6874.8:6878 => 8.39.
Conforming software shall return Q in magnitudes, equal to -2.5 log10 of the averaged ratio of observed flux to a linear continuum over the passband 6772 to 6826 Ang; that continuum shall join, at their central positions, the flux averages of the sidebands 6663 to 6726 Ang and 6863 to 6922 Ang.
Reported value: 0.04 mag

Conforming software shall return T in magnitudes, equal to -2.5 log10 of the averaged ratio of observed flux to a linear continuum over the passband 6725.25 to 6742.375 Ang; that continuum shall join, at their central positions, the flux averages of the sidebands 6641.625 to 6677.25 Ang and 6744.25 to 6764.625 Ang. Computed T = -0.18 mag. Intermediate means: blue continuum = 8.23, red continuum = 8.03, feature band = 9.49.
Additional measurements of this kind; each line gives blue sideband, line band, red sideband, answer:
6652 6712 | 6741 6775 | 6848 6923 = 0.02 mag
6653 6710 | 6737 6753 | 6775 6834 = 0.05 mag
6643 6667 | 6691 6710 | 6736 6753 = 0.00 mag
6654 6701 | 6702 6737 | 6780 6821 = -0.20 mag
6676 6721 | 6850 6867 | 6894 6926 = 0.04 mag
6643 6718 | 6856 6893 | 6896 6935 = -0.01 mag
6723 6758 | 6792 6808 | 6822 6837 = 0.05 mag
